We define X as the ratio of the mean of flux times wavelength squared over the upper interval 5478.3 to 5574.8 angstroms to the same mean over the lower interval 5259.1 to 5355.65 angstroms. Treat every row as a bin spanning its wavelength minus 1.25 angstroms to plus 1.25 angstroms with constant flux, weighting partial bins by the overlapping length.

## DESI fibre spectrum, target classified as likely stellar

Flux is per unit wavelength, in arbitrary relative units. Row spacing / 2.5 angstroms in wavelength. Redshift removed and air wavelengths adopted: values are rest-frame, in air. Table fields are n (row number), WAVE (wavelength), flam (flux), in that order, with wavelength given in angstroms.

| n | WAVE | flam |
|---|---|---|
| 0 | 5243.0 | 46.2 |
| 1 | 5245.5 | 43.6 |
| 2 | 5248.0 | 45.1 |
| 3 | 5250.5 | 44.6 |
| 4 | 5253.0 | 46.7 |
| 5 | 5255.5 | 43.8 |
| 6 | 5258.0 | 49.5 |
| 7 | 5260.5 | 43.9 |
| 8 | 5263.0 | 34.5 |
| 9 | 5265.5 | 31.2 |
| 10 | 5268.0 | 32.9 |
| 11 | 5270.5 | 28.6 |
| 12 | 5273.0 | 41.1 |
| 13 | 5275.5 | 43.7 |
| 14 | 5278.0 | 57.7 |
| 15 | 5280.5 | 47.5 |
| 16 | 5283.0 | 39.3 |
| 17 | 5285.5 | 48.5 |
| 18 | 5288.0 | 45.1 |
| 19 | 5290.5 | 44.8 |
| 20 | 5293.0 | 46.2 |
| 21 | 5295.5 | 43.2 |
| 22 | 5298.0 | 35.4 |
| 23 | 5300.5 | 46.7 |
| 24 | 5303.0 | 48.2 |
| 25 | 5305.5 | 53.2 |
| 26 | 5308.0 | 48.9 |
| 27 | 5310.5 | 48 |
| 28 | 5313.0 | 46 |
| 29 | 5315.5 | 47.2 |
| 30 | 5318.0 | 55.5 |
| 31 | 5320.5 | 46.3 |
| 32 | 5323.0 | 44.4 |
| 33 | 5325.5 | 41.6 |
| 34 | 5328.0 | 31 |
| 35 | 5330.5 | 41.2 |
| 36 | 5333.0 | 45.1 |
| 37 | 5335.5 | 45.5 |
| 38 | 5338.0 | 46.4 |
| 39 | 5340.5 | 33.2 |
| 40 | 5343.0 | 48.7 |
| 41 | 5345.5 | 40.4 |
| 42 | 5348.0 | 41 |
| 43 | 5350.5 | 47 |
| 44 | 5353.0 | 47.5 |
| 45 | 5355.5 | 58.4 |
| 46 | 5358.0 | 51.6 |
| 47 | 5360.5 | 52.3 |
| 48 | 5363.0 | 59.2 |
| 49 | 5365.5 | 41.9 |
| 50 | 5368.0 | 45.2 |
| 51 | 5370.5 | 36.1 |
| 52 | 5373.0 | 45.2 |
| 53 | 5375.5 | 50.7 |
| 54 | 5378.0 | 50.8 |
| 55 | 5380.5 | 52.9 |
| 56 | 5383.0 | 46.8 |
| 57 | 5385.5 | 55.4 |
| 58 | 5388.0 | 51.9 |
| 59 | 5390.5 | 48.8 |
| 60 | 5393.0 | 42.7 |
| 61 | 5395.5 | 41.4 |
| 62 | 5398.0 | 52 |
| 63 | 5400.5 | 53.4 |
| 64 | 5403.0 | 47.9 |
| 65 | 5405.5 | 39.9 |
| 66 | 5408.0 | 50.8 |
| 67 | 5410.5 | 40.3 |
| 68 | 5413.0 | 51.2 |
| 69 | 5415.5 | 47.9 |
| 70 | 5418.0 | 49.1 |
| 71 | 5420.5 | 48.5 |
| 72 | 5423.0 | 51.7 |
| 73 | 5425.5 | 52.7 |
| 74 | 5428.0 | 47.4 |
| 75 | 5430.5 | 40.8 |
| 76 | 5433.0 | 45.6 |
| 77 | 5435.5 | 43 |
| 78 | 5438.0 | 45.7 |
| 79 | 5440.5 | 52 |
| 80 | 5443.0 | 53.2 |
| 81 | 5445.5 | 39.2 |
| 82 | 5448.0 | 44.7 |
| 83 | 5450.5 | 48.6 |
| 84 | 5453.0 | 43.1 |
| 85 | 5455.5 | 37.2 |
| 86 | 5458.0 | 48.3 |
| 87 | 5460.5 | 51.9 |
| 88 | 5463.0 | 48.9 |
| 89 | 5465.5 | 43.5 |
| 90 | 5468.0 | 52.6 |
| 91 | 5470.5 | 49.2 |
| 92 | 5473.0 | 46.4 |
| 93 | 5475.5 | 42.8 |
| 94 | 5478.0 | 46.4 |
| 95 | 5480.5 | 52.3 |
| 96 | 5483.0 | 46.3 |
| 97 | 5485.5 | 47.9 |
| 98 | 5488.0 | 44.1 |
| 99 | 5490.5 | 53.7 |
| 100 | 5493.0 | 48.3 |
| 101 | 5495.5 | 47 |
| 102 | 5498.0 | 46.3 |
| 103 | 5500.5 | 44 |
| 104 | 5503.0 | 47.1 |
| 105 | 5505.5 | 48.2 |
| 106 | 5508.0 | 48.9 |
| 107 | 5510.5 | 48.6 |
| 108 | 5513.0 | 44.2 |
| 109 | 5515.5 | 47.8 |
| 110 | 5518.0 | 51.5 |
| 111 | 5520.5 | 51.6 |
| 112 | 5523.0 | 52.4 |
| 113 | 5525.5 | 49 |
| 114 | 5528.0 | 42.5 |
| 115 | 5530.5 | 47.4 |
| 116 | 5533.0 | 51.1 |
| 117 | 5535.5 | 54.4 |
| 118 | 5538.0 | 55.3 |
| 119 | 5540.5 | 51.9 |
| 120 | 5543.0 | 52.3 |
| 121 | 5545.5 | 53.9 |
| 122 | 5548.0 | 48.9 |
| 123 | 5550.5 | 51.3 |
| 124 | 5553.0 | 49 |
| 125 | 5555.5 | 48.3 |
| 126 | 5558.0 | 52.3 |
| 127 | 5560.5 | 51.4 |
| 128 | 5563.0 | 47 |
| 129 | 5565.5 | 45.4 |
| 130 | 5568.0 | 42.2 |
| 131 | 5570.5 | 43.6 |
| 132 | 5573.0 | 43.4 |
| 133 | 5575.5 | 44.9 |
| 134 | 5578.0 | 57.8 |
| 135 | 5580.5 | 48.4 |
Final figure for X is 1.2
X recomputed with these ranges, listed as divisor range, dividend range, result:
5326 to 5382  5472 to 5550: 1.13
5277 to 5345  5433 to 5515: 1.10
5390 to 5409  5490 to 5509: 1.05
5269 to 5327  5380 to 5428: 1.11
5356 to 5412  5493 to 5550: 1.08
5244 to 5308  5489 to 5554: 1.24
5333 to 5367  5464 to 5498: 1.06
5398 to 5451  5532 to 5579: 1.10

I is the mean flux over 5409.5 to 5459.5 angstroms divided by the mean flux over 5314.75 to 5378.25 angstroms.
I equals 1.02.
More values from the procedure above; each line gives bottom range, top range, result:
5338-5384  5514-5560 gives 1.07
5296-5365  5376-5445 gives 1.04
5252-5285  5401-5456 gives 1.12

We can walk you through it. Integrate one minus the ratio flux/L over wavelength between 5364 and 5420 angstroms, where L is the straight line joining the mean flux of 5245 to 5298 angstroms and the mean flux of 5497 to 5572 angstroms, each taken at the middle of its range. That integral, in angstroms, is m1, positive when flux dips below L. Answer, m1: -2.3 angstroms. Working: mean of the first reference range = 42.7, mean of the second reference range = 48.9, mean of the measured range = 47.4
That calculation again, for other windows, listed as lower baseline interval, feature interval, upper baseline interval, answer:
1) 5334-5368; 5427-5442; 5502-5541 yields 0.7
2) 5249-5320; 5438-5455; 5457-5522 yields 0.3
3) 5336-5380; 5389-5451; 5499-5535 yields 0.4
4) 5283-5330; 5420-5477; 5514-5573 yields 1.2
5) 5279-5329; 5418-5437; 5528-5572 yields 0.1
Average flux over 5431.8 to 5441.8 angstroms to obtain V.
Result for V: 46.6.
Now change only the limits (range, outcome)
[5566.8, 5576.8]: 43.6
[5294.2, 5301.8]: 41.8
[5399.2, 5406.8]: 47.1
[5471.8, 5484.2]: 46.8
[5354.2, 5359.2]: 55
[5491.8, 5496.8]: 47.6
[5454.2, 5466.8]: 46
